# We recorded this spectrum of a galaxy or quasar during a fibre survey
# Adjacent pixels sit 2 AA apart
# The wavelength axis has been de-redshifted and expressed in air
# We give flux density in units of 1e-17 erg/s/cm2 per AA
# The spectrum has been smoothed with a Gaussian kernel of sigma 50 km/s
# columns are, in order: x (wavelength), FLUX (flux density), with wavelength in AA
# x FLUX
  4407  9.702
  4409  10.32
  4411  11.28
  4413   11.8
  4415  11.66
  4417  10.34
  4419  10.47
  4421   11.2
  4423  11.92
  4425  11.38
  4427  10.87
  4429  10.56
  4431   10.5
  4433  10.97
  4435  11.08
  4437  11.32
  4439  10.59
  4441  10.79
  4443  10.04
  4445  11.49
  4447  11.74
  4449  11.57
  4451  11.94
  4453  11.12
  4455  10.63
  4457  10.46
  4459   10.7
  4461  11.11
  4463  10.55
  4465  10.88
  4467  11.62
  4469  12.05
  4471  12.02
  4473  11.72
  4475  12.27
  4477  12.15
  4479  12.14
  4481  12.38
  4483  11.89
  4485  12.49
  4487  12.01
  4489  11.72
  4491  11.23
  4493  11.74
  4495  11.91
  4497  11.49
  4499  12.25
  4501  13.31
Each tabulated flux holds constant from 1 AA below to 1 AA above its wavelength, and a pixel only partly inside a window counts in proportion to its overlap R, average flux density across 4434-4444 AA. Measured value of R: 10.8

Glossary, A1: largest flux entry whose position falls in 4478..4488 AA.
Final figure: 12.49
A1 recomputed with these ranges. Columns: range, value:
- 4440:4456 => 11.94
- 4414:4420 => 11.66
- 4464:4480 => 12.27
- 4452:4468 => 11.62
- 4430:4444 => 11.32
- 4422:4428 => 11.92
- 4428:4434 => 10.97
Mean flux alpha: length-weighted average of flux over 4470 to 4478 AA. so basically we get 12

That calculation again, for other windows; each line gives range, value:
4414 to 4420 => 10.8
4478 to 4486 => 12.2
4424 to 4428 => 11.1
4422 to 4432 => 11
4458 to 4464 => 10.8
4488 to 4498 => 11.6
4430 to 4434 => 10.7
